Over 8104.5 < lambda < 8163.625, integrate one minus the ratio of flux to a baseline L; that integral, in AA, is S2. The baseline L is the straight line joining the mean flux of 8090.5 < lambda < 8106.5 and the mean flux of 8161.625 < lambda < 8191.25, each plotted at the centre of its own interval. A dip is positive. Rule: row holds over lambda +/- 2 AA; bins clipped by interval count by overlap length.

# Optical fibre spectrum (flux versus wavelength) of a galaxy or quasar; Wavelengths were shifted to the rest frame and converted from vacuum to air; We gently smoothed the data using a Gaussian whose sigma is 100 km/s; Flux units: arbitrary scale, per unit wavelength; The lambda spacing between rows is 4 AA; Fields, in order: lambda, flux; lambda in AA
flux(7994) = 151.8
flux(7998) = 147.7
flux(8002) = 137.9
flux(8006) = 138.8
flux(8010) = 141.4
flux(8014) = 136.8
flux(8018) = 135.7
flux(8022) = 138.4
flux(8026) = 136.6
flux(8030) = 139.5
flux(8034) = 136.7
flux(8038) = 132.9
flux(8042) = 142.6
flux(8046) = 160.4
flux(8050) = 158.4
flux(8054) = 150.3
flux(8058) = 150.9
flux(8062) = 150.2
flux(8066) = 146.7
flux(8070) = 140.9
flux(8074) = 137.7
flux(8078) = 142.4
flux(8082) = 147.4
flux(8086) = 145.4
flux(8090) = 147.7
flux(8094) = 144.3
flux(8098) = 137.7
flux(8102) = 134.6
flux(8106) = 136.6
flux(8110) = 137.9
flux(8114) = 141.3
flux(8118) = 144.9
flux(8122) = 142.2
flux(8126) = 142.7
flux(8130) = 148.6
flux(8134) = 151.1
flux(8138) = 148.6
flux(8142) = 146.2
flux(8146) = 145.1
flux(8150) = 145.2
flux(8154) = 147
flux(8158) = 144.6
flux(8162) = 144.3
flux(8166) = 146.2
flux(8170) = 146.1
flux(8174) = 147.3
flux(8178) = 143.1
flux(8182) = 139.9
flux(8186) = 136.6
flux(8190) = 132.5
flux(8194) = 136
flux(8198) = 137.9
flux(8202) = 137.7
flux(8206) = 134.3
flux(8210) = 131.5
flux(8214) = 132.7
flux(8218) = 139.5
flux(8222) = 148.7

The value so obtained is -1.6 AA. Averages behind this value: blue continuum 139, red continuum 142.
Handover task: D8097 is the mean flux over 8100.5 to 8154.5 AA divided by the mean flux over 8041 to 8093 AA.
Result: 0.97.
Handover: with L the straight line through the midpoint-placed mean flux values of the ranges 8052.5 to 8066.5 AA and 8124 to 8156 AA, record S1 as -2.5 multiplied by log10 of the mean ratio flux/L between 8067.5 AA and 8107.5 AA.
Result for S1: 0.054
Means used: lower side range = 150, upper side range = 147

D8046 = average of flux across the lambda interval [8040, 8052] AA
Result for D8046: 154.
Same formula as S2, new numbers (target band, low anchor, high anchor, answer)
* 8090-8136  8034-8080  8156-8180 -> 1.1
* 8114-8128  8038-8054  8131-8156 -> 0.5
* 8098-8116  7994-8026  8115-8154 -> 0.9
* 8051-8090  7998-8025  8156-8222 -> -2.0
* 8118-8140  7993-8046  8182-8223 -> -1.3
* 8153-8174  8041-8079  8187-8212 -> -1.1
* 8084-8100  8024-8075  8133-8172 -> 0.2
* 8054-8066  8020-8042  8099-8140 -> -0.9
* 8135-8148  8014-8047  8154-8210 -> -0.6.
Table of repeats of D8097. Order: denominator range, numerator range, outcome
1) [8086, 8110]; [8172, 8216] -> 0.98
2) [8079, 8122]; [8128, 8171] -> 1.03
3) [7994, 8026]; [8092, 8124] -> 1.00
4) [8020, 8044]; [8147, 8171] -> 1.06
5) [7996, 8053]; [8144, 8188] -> 1.02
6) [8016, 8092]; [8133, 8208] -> 0.99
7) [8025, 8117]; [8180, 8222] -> 0.95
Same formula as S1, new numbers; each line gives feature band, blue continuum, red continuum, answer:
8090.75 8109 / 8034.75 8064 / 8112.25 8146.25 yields 0.06 mag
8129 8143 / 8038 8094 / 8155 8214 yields -0.05 mag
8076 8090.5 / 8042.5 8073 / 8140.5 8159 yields 0.03 mag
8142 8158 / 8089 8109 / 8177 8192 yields -0.05 mag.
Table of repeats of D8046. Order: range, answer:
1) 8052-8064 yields 150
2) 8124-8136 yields 147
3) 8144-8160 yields 145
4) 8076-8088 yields 145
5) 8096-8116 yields 138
